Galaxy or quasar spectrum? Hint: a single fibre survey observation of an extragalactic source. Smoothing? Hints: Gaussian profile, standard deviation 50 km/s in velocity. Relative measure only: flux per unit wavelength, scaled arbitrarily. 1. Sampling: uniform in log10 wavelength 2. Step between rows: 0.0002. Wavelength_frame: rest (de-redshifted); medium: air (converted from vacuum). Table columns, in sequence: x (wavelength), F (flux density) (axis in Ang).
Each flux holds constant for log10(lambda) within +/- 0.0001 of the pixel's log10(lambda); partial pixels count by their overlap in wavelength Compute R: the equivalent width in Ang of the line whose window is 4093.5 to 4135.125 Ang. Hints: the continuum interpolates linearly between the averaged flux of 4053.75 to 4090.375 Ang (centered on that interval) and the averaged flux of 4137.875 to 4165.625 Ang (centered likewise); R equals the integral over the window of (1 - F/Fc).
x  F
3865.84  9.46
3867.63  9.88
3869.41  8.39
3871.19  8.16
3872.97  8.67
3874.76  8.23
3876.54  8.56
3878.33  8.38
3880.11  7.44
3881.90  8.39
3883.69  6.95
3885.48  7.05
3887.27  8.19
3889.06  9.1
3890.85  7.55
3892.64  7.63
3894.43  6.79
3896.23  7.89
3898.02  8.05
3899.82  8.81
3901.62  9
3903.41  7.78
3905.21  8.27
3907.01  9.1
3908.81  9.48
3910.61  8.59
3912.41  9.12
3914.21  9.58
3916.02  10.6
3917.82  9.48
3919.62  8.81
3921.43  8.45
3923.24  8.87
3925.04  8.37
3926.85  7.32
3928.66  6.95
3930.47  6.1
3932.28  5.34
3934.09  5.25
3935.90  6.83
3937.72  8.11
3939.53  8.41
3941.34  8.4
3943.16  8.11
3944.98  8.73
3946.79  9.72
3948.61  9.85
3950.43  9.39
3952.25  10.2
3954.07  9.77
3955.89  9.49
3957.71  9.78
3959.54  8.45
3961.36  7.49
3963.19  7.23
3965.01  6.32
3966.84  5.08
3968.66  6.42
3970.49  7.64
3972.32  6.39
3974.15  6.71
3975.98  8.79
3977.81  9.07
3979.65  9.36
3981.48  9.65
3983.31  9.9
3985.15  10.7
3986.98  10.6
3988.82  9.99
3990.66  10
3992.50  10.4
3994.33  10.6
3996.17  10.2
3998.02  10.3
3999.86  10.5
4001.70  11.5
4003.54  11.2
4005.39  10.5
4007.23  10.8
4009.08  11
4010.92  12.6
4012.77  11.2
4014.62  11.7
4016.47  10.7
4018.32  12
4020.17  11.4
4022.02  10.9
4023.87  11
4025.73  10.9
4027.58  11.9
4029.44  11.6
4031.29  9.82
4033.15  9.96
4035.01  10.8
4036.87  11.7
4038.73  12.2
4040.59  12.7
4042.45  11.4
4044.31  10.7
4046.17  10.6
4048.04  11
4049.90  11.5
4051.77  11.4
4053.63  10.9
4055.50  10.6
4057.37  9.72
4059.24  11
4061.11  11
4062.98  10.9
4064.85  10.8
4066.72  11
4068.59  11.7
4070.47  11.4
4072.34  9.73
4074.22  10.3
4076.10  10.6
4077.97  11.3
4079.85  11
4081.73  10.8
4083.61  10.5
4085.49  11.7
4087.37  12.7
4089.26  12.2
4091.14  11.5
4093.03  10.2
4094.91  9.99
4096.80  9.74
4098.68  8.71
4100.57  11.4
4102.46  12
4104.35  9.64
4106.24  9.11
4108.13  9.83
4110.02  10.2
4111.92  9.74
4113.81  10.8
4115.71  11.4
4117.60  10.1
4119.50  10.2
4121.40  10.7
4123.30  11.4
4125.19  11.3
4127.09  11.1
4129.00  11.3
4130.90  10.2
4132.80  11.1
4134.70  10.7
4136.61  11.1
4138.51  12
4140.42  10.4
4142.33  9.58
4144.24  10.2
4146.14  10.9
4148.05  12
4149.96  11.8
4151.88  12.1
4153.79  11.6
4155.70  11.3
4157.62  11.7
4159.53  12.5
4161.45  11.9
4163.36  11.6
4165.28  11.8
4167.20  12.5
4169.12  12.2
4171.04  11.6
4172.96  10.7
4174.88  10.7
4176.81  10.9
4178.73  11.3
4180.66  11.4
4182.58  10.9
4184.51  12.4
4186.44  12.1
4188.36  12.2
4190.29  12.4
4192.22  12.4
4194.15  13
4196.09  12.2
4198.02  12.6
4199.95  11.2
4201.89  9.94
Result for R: 2.7 Ang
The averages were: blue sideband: 11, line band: 10.5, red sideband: 11.4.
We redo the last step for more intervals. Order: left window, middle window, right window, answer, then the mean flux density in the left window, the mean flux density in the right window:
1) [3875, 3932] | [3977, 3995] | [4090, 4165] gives -1.6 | 8.25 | 10.9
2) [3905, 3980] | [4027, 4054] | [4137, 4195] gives -4.2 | 8.21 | 11.6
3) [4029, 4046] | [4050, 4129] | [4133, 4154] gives 2.8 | 11.2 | 11.1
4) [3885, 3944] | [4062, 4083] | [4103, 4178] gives -1.5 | 8.11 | 11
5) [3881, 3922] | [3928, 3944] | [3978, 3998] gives 3.6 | 8.46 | 10.1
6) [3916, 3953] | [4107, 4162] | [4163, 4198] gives 0.7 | 8.19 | 11.8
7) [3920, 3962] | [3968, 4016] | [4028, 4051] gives -0.7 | 8.25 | 11.2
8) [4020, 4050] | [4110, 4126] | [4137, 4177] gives 1.0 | 11.2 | 11.4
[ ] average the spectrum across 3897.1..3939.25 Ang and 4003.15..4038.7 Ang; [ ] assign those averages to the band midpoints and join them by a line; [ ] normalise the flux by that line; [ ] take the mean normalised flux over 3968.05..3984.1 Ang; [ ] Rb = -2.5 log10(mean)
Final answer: 0.20 mag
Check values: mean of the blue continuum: 8.19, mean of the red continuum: 11.2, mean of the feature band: 8.24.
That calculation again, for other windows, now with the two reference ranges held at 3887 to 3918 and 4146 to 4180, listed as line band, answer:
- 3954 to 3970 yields 0.207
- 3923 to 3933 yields 0.247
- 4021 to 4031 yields -0.116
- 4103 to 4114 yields 0.114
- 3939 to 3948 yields 0.043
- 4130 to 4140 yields 0.030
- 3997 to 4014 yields -0.132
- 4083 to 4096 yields -0.047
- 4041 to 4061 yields -0.062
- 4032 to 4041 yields -0.120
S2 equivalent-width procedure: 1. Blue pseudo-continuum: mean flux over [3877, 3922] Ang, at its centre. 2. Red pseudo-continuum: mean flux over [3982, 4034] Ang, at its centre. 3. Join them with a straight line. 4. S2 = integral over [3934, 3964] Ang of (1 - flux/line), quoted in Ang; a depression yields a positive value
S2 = 2.82 Ang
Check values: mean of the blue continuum 8.42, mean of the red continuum 10.8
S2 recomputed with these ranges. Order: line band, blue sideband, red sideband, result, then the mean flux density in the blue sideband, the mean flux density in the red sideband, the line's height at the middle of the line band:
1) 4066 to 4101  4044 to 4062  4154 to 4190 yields 0.6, 10.8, 11.7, 11.1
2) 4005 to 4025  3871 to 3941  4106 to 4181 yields -3.8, 8.1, 11.1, 9.47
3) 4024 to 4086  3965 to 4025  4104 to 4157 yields -4.2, 9.91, 10.8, 10.3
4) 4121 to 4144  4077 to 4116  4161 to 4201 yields 0.5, 10.7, 11.8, 11.2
